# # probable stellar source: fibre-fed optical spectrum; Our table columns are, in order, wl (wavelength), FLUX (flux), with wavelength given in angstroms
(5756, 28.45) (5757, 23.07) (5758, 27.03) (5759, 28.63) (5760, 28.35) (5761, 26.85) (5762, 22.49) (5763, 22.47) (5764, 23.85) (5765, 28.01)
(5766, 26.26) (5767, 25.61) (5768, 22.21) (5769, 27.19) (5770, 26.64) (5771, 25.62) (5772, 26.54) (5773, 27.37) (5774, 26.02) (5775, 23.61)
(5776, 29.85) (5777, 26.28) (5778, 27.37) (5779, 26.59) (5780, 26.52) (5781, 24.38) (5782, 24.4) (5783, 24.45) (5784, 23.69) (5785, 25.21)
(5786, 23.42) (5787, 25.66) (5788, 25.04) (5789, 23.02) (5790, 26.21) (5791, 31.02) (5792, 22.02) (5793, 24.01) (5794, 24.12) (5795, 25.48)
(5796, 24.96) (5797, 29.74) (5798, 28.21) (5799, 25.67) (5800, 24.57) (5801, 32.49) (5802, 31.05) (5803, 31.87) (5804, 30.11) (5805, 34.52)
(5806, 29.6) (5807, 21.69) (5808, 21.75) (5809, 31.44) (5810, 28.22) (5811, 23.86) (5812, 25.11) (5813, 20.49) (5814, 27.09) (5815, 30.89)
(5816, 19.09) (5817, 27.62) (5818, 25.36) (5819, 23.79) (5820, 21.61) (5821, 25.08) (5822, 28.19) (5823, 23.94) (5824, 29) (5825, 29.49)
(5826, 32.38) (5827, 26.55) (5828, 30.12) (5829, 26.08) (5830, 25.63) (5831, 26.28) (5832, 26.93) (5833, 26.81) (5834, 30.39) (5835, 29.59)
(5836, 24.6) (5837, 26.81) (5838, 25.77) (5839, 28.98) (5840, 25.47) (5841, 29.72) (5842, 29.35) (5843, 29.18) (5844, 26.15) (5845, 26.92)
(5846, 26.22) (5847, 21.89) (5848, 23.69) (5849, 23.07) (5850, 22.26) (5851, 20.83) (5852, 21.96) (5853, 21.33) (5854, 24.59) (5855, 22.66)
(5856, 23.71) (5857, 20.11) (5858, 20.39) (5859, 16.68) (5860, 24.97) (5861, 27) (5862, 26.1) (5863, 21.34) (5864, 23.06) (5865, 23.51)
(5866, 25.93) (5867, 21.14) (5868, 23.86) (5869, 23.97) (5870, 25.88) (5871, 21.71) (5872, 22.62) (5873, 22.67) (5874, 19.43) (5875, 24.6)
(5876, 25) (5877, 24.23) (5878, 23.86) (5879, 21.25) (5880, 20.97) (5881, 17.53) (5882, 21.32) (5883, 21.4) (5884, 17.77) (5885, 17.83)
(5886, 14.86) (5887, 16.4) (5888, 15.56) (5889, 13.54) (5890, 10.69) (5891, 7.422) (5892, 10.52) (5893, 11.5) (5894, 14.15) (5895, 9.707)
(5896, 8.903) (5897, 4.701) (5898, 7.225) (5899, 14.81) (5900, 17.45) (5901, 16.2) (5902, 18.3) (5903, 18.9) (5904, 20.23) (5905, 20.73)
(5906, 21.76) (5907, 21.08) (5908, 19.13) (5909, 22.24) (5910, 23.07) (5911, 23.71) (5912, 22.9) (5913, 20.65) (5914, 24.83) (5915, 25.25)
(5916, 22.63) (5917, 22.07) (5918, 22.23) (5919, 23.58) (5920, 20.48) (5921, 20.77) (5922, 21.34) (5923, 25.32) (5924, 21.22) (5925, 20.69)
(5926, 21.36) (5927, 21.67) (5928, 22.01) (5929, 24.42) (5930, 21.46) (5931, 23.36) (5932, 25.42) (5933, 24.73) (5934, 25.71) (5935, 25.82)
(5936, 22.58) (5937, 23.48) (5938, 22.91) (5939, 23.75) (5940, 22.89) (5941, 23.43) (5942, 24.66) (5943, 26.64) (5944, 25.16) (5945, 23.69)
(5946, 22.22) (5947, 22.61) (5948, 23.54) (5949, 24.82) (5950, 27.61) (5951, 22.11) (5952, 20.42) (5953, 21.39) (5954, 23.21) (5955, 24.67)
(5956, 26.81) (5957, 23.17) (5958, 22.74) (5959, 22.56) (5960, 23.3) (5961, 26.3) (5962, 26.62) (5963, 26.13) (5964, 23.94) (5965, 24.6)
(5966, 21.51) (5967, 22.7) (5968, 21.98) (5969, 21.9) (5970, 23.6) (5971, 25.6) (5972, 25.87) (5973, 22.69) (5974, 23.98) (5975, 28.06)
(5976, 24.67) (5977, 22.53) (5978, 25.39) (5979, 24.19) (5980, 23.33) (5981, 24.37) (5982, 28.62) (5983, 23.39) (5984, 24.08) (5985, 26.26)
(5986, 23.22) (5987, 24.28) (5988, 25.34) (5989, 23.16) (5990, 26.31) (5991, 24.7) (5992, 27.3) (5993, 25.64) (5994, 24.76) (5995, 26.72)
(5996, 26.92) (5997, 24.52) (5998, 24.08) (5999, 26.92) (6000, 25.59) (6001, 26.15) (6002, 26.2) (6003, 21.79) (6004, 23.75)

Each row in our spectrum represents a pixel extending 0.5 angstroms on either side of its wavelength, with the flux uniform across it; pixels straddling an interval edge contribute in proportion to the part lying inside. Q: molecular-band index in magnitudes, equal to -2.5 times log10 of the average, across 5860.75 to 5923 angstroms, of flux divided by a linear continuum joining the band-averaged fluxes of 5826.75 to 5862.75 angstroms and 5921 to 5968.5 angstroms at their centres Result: 0.24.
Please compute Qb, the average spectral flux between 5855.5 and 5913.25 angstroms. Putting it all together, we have 19.2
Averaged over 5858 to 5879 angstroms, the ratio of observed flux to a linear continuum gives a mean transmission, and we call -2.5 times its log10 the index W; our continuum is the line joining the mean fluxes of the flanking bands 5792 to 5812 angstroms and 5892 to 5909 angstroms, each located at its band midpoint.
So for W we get -0.21 mag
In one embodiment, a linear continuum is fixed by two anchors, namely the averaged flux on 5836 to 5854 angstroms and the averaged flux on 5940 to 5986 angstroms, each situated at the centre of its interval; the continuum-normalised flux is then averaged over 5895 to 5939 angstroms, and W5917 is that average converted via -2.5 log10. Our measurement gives 0.18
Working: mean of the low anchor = 25.2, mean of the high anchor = 24.1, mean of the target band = 20.8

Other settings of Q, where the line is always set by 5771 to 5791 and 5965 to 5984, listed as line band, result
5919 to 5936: 0.08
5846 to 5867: 0.10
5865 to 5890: 0.20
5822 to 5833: -0.09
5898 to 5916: 0.21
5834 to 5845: -0.10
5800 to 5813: -0.10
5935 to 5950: 0.02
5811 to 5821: 0.04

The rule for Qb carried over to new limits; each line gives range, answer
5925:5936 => 23.4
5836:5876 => 24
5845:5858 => 22.8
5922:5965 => 23.7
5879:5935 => 19.1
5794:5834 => 27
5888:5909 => 14.6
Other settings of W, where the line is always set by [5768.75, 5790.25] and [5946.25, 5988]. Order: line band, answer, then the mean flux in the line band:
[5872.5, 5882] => 0.13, 22.1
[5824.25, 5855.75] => -0.04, 26.2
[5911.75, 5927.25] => 0.10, 22.3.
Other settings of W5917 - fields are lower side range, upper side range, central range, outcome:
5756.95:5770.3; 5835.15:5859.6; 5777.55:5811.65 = -0.06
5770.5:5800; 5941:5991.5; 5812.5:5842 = -0.06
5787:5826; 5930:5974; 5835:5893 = 0.16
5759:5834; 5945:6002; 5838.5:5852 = 0.01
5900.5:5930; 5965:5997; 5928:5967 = -0.04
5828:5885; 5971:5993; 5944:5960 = 0.05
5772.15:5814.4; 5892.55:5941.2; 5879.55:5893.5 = 0.38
